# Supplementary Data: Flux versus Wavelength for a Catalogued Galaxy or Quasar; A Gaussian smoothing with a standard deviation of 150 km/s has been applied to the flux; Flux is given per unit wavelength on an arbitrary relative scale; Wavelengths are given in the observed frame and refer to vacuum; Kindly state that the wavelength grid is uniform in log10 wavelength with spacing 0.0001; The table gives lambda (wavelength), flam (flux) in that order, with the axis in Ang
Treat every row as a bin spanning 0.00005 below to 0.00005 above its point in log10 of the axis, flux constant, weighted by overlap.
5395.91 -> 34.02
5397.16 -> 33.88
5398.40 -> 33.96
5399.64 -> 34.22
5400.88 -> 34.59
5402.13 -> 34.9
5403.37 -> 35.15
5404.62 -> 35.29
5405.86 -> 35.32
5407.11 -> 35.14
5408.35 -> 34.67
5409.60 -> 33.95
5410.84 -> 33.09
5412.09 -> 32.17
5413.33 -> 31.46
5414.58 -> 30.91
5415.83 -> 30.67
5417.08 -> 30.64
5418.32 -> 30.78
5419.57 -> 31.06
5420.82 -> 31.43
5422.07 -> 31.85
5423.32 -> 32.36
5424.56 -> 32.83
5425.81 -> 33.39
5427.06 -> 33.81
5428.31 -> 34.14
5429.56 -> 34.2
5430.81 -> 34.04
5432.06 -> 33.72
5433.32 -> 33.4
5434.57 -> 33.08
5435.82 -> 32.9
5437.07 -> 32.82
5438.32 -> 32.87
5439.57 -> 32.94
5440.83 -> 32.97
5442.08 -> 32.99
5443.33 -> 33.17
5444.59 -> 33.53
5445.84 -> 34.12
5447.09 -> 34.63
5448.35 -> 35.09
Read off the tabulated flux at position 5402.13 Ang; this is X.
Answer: 34.9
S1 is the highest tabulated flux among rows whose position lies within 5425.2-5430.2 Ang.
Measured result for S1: 34.2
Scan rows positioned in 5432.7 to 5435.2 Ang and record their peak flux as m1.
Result 33.4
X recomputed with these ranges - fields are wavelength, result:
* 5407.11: 35.14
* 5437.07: 32.82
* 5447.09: 34.63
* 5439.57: 32.94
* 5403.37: 35.15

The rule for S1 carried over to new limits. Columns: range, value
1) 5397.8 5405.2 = 35.29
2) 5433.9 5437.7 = 33.08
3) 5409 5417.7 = 33.95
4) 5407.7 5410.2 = 34.67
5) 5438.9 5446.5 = 34.12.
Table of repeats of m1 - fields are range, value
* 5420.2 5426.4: 33.39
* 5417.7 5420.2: 31.06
